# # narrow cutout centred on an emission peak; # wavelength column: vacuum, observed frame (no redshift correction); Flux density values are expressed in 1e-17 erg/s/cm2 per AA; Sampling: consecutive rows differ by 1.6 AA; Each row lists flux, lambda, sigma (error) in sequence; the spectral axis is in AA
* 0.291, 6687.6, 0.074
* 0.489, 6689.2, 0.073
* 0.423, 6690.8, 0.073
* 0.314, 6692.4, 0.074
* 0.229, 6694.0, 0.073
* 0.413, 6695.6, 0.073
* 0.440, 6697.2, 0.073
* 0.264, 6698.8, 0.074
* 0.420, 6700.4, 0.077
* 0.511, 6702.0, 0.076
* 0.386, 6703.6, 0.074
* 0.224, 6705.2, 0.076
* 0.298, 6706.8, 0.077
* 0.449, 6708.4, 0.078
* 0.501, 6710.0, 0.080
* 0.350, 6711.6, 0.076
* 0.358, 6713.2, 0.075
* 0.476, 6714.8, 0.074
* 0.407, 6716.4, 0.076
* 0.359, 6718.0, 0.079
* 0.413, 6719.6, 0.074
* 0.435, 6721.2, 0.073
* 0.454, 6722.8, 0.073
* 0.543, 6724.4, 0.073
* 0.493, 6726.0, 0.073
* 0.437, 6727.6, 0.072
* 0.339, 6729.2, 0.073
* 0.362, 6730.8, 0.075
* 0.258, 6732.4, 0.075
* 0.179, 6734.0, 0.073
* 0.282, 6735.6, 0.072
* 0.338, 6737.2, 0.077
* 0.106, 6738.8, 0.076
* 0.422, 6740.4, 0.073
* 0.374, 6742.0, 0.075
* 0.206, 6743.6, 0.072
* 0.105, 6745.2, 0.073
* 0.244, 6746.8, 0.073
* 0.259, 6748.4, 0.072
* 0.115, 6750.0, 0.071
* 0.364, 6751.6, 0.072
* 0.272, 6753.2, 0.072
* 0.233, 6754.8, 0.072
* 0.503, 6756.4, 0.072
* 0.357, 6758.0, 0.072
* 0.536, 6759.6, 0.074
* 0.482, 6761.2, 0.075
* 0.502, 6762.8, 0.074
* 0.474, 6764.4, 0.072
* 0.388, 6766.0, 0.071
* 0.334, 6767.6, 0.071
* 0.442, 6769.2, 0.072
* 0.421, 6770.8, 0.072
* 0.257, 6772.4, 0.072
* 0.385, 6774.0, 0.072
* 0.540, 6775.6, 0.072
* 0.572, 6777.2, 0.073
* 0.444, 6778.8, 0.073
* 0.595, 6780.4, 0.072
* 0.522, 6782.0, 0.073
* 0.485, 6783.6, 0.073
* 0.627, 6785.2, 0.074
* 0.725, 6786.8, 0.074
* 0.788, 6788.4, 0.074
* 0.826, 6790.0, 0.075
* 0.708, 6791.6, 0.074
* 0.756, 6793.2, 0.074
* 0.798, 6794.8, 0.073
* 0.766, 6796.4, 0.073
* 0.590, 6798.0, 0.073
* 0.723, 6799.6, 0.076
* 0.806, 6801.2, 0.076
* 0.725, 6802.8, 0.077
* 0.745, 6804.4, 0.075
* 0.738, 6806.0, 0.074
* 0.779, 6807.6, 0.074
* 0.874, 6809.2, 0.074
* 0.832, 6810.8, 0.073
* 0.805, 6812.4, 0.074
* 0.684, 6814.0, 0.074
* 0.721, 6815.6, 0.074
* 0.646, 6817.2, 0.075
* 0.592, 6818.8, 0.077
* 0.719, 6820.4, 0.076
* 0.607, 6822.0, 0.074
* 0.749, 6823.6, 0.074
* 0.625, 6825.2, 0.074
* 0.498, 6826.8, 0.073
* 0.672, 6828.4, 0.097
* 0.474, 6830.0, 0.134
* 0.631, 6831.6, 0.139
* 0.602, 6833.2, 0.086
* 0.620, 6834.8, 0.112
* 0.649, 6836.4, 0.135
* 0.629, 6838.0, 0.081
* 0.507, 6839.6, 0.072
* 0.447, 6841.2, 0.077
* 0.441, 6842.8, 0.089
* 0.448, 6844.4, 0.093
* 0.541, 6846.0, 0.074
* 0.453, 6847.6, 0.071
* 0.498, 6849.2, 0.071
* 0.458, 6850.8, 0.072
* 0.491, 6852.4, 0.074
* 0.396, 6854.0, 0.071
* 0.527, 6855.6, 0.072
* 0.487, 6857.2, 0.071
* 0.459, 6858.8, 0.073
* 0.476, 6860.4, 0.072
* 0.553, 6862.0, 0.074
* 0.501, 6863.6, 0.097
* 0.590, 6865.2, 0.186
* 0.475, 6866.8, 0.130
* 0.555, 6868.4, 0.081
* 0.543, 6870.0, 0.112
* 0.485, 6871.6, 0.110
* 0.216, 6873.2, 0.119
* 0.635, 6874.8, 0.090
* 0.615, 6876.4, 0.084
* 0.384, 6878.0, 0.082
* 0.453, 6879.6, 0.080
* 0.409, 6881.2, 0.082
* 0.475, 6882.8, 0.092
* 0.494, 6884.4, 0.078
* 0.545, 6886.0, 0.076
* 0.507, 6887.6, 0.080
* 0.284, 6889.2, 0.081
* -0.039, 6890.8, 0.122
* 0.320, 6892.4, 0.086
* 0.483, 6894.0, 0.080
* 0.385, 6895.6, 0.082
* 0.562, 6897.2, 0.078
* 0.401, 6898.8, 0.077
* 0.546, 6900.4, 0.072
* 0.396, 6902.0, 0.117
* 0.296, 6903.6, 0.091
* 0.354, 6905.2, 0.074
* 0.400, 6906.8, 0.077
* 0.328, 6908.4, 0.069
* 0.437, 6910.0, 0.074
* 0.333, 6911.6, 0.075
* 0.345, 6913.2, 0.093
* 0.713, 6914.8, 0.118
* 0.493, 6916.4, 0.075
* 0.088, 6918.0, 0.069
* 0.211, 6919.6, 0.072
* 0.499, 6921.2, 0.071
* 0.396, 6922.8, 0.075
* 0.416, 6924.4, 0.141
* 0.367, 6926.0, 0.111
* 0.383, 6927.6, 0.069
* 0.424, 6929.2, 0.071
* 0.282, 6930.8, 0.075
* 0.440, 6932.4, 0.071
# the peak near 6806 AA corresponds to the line C IV 1549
